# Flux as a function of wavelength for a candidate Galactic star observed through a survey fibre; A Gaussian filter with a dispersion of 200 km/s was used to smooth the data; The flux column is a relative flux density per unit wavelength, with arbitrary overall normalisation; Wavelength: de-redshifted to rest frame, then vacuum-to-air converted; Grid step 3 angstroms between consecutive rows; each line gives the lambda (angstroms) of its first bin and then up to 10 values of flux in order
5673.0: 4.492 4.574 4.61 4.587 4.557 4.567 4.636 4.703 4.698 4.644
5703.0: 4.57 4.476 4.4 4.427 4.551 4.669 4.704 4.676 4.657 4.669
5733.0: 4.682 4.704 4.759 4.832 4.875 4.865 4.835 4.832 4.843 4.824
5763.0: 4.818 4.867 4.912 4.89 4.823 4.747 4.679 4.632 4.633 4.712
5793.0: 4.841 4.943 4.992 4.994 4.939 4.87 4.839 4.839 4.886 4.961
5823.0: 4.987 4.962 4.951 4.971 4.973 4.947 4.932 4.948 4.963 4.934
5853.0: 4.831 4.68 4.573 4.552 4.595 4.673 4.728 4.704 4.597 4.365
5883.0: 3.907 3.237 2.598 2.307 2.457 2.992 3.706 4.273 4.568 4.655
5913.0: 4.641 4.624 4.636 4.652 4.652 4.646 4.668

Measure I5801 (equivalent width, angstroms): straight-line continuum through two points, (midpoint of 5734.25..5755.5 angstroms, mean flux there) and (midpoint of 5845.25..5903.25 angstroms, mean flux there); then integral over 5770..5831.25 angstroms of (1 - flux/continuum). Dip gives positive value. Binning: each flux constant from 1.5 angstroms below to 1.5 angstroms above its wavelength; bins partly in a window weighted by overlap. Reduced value -5.0 angstroms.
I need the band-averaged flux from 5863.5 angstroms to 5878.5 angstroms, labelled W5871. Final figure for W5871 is 4.66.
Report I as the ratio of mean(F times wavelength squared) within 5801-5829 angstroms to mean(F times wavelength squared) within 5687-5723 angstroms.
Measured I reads 1.1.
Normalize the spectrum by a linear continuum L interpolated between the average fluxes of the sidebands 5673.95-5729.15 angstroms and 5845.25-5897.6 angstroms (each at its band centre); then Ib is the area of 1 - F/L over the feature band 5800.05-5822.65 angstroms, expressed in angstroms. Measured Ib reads -3.2 angstroms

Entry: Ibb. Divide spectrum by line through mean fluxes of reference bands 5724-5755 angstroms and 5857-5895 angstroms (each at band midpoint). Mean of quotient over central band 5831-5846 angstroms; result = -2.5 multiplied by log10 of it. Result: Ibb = -0.17 mag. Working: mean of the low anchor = 4.77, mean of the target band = 4.95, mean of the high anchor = 4.01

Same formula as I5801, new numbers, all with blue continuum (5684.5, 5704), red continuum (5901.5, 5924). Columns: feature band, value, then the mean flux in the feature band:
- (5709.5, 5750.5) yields -0.70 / 4.69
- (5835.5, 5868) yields -1.63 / 4.8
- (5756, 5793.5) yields -1.52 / 4.78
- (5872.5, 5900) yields 6.56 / 3.47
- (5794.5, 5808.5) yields -1.12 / 4.95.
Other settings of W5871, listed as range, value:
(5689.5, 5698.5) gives 4.68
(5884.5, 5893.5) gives 2.71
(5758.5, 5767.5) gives 4.84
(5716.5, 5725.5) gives 4.68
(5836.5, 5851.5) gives 4.94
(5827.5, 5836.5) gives 4.96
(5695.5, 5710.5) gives 4.56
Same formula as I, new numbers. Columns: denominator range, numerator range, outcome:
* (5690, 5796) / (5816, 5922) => 0.97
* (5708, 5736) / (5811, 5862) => 1.10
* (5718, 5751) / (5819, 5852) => 1.08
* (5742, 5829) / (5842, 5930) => 0.91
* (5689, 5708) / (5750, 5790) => 1.06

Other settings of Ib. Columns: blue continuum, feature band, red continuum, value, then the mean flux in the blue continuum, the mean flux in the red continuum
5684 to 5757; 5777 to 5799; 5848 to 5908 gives -1.7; 4.67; 4.07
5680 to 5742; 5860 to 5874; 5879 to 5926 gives -2.2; 4.62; 3.88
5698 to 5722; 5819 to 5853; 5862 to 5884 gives -3.1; 4.55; 4.53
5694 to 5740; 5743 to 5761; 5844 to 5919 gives -1.3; 4.62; 4.2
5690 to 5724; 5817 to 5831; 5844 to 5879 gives -0.8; 4.59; 4.72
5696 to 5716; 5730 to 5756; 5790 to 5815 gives -0.7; 4.53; 4.9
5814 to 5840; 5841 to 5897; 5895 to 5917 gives 3.7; 4.95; 4.08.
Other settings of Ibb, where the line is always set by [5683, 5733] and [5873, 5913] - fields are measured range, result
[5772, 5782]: -0.118 mag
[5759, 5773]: -0.125 mag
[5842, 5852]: -0.241 mag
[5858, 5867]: -0.179 mag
